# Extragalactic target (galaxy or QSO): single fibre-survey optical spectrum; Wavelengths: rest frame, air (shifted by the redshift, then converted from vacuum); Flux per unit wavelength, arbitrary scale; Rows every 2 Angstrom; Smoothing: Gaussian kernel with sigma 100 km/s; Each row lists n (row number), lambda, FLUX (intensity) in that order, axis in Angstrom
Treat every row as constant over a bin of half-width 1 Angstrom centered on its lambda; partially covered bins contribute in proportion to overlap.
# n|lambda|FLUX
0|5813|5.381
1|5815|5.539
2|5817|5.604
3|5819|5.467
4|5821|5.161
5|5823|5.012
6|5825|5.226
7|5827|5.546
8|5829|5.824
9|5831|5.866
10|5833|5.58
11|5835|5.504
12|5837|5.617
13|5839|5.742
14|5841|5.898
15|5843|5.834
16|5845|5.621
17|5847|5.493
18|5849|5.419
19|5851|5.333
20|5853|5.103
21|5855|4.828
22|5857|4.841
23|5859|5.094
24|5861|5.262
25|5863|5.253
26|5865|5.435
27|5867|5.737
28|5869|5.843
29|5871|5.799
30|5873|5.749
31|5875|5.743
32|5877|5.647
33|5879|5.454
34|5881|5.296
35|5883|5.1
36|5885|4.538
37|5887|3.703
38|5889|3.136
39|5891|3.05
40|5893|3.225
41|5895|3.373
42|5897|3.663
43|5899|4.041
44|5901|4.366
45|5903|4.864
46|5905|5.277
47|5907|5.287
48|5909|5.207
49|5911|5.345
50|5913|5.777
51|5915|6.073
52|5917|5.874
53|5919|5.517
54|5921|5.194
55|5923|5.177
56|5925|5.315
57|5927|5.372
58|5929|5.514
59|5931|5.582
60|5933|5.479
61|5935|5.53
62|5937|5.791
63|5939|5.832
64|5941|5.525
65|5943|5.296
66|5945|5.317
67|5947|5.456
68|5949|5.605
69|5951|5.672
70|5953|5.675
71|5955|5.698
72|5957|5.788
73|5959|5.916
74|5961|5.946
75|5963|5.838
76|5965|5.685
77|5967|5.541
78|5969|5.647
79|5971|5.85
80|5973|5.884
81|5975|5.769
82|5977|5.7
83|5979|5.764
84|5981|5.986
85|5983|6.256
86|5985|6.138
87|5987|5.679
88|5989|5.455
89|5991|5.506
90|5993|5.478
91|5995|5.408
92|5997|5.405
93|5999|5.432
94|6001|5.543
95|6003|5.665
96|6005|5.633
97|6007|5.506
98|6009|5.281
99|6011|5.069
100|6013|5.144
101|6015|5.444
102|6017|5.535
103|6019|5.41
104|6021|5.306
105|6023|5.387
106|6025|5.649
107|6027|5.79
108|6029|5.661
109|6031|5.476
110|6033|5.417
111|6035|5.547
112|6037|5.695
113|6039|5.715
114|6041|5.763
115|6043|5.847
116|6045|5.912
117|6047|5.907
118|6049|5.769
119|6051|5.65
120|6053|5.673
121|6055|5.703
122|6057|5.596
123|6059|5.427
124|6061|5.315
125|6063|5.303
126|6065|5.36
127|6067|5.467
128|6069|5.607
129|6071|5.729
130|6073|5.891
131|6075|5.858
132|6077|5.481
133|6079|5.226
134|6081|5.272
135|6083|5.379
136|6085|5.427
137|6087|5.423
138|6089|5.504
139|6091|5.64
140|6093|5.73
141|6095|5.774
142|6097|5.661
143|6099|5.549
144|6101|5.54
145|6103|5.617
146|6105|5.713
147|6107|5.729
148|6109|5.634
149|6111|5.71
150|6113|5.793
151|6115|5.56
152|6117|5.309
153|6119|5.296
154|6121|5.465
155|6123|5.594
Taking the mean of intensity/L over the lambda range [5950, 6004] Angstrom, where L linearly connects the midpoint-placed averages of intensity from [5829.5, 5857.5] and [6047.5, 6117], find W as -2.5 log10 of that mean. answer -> -0.03 mag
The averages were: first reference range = 5.49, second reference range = 5.58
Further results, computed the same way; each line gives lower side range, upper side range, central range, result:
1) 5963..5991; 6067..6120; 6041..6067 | 0.01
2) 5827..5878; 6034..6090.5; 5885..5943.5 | 0.13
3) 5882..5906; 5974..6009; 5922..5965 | -0.15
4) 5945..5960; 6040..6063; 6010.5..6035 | 0.04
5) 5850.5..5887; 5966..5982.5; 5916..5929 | 0.02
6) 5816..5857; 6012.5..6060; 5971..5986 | -0.07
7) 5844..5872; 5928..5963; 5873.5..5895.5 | 0.22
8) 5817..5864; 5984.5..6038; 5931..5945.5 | -0.02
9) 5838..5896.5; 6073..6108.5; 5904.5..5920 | -0.08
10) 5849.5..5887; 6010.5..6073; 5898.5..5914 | 0.06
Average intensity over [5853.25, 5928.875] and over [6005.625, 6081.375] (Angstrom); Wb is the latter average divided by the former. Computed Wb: 1.11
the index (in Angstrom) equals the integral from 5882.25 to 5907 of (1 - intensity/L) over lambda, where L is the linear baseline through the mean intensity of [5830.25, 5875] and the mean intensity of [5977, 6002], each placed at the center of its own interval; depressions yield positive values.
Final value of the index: 6.61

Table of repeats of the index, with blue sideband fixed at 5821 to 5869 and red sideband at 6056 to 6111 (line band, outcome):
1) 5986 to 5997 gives 0.0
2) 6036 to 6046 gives -0.5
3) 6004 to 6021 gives 0.4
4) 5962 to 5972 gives -0.4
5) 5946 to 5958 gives -0.3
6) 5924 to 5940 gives -0.2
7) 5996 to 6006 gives 0.0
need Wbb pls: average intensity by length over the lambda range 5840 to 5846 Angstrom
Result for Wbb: 5.78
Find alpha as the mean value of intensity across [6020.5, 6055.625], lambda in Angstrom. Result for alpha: 5.66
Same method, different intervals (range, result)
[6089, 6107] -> 5.65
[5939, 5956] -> 5.55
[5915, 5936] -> 5.48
